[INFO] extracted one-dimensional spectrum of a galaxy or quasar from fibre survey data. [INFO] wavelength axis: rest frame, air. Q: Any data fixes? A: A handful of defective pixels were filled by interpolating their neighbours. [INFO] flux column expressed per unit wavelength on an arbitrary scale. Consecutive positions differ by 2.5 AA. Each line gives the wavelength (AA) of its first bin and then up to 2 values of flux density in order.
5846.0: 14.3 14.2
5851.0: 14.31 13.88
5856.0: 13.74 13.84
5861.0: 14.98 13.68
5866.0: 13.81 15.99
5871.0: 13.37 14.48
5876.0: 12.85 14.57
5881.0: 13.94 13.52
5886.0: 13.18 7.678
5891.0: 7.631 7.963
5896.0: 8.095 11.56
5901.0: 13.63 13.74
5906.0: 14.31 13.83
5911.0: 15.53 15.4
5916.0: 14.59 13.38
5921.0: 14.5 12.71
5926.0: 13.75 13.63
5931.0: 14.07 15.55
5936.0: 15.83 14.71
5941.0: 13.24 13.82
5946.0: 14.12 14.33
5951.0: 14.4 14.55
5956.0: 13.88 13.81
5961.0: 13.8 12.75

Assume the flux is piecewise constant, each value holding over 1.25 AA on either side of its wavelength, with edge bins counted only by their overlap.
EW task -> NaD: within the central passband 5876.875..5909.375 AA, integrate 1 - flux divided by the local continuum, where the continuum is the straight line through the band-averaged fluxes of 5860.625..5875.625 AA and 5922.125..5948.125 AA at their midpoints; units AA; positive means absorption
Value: 5.5 AA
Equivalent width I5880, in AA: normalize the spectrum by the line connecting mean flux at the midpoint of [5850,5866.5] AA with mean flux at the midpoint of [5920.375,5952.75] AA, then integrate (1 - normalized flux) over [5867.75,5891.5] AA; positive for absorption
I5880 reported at 2.14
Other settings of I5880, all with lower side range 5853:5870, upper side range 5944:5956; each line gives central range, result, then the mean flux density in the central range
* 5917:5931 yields 0.60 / 13.7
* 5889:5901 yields 4.23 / 9.24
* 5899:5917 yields -0.05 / 14.3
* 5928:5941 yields -0.37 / 14.7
